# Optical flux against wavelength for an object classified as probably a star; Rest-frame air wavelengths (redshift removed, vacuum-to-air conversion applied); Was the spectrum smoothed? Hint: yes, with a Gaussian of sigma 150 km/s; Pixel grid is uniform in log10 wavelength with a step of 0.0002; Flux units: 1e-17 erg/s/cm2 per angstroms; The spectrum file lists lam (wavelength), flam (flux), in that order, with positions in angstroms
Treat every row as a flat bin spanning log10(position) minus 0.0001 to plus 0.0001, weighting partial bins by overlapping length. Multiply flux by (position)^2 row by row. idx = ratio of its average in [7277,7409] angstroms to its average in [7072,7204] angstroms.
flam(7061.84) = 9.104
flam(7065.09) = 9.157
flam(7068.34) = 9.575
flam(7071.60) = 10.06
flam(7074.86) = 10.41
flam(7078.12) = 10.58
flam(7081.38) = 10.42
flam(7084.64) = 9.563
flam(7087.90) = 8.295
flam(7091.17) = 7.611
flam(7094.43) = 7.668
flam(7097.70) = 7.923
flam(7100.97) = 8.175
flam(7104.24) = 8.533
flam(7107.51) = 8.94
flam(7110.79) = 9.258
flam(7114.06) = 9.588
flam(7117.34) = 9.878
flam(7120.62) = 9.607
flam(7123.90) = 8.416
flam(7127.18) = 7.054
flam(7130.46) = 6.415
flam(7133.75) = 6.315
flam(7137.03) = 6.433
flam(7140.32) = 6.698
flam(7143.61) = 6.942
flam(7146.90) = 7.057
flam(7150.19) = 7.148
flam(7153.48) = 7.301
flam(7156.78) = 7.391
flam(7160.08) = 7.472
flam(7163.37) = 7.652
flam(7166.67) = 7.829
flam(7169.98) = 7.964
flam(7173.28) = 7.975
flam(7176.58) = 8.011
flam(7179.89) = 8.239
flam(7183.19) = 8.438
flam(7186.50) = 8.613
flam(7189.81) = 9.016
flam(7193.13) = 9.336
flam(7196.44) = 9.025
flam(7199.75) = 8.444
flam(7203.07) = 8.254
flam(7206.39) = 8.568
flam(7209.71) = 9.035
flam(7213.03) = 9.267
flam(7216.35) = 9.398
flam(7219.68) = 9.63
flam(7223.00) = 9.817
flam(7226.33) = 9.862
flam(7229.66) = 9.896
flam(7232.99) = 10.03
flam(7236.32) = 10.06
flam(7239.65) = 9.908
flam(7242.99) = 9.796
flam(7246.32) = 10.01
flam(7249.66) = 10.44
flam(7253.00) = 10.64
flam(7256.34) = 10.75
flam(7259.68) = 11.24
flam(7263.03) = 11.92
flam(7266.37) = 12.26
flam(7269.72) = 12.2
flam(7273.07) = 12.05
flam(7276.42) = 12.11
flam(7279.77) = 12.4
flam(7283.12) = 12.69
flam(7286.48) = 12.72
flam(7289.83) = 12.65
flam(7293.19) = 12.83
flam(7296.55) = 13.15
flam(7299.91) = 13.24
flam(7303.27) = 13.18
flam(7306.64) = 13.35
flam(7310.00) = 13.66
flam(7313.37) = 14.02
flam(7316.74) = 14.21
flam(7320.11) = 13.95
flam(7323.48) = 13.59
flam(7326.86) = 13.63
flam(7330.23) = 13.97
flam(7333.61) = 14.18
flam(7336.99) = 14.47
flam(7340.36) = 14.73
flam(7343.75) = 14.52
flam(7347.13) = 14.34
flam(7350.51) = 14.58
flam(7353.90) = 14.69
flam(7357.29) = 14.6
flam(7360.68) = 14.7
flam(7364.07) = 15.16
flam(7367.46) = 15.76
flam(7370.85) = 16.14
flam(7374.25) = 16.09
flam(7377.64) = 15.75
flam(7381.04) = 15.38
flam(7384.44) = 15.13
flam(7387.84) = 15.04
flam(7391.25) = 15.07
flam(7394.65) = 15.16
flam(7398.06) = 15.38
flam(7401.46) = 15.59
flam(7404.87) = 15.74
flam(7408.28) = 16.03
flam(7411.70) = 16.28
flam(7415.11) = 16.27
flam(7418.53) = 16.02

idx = 1.8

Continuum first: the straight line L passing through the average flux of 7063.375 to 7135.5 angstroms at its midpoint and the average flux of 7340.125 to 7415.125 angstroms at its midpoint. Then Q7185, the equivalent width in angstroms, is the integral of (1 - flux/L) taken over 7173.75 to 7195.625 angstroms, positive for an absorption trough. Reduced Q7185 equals 4.5 angstroms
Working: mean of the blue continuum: 8.79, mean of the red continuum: 15.3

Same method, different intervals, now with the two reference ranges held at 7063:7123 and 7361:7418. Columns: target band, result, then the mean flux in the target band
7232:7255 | 4.26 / 10.1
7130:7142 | 4.31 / 6.47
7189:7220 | 7.01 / 8.97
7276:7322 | 1.56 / 13.2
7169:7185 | 4.16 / 8.14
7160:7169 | 2.53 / 7.7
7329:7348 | 0.16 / 14.4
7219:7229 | 1.85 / 9.8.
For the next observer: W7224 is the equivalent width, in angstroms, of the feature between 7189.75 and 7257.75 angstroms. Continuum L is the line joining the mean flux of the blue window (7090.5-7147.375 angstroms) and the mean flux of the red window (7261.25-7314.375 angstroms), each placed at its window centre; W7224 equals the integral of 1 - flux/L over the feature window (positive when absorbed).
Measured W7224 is 8.4 angstroms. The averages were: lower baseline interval 7.94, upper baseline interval 12.8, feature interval 9.59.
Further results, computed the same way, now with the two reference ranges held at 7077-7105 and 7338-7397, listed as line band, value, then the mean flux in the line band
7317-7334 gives 0.3 angstroms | 13.9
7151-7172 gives 5.6 angstroms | 7.59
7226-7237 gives 1.8 angstroms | 9.97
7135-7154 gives 5.9 angstroms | 6.9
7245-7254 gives 1.5 angstroms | 10.4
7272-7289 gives 0.9 angstroms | 12.4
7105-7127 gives 0.5 angstroms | 9.1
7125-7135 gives 3.0 angstroms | 6.7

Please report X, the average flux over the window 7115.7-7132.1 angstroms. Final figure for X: 8.27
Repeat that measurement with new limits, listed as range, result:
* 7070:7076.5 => 10.2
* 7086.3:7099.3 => 7.87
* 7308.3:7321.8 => 14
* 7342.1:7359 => 14.5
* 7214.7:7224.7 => 9.61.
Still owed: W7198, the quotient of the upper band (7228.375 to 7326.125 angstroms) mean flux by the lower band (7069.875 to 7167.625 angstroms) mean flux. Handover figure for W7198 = 1.47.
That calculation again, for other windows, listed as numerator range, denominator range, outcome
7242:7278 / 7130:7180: 1.54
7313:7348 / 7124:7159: 2.03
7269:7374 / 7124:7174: 1.92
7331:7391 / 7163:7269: 1.58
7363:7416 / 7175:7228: 1.75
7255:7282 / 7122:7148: 1.71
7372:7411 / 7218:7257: 1.54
